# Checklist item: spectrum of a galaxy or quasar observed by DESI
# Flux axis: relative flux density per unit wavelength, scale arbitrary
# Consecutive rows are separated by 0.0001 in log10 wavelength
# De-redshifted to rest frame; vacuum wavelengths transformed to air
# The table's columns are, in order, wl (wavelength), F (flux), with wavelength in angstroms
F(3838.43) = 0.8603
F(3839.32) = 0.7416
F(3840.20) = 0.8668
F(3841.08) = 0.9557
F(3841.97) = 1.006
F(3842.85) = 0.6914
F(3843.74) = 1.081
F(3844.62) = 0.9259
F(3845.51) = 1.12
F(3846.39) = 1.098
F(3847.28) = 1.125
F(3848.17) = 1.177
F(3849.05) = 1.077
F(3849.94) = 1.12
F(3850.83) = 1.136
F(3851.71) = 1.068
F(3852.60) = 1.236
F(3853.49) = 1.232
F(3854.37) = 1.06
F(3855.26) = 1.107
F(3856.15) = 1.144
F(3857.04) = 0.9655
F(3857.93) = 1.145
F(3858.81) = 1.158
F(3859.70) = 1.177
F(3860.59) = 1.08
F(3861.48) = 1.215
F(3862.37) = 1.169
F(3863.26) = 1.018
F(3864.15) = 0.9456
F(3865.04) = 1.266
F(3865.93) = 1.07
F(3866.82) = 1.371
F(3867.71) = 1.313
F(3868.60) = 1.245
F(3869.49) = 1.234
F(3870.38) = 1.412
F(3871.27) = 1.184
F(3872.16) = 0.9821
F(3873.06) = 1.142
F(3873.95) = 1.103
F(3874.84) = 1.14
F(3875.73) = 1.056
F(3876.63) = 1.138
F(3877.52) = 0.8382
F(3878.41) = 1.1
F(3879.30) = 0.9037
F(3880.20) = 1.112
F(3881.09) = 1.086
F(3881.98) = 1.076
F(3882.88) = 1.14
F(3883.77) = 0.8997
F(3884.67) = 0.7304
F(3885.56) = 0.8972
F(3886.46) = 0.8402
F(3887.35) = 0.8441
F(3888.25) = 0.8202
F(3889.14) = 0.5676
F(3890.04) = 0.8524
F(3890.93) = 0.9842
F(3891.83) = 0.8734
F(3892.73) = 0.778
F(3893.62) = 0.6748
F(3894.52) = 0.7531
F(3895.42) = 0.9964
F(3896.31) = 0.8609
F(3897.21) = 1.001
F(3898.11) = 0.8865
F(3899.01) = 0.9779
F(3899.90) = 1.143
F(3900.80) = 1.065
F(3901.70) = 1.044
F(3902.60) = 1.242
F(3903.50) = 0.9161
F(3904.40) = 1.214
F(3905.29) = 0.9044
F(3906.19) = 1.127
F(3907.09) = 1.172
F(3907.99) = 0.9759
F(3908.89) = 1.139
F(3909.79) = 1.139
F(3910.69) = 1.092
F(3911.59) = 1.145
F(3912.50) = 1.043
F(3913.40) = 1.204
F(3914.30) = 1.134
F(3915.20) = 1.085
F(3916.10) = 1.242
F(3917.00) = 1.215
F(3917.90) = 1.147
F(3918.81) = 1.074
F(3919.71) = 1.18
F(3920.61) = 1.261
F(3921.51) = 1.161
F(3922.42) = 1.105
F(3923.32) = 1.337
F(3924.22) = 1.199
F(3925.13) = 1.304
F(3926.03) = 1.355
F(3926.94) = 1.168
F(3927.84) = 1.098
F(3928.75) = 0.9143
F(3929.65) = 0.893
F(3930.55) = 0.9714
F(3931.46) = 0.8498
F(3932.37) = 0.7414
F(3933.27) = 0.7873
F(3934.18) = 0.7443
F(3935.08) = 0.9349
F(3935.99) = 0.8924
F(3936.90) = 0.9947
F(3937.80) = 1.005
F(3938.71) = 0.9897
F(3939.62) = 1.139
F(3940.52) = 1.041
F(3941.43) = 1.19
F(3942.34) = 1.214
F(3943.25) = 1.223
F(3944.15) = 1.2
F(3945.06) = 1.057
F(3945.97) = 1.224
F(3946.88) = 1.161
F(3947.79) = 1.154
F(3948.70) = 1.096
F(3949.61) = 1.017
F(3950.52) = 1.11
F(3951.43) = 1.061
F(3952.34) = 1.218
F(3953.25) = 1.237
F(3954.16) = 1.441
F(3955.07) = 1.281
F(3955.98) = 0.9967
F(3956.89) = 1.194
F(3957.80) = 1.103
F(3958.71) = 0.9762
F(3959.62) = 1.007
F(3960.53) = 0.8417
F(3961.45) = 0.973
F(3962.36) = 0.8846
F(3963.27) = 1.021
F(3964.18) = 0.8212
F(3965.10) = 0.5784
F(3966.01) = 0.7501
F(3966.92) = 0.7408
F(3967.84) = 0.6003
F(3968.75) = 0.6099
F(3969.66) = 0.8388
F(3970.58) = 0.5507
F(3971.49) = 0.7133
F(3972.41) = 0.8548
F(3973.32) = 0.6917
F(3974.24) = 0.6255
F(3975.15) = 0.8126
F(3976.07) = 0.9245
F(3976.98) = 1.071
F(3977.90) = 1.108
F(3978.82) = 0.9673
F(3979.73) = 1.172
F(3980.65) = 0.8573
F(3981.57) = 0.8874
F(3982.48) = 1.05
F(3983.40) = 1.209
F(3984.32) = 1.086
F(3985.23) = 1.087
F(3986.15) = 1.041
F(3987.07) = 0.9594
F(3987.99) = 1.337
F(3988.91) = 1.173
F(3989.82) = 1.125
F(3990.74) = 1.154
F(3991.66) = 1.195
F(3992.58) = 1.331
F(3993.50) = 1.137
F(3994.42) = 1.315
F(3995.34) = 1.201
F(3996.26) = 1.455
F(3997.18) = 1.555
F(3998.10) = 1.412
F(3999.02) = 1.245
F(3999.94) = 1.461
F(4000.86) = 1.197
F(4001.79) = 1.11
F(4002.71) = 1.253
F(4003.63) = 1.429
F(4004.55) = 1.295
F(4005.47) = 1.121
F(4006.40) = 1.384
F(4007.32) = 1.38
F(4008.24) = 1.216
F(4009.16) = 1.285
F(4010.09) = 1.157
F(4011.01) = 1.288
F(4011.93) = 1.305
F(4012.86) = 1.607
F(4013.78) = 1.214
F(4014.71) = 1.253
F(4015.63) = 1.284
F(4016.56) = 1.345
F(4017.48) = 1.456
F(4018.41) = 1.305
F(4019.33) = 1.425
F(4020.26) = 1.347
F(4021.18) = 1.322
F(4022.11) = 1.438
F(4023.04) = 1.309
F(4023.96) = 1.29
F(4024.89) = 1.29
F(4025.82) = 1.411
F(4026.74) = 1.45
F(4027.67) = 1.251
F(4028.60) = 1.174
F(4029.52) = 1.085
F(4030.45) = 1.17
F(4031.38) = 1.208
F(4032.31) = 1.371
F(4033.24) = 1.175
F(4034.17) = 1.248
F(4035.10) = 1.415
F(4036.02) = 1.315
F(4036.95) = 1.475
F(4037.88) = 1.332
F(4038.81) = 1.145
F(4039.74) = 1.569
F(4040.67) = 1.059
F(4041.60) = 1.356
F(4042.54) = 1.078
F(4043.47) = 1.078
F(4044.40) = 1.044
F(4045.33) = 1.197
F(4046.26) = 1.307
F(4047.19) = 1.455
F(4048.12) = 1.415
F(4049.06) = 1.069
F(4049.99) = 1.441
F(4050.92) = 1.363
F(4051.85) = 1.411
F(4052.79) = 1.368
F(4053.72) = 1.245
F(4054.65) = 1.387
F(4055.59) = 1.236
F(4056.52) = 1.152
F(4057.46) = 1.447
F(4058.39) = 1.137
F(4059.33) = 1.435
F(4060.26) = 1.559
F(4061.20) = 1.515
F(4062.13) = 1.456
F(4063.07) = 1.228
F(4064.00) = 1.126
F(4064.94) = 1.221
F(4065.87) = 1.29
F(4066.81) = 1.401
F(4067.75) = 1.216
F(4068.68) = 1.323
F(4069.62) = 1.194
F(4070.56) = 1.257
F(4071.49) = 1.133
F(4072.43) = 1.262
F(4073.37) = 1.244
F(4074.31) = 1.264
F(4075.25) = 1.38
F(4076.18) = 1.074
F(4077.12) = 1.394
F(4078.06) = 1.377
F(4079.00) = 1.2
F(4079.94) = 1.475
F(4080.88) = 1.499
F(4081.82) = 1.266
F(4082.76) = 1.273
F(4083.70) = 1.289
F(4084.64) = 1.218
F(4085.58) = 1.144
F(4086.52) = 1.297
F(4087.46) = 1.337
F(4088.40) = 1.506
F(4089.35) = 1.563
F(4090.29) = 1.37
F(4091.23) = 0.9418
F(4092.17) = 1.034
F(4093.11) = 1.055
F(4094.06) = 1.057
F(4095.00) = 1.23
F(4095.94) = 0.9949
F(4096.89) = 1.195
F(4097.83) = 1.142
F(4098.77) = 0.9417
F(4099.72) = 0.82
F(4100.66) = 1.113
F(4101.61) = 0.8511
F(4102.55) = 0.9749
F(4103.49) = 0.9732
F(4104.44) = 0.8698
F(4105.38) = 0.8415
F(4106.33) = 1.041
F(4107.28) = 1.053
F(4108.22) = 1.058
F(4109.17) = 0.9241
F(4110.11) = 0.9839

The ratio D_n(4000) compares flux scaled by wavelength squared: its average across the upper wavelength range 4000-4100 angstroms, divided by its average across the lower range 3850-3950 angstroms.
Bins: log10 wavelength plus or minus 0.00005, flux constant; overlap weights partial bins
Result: 1.29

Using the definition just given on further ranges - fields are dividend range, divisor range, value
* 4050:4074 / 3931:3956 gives 1.29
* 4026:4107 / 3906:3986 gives 1.28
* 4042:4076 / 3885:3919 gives 1.39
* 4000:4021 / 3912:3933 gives 1.23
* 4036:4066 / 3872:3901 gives 1.49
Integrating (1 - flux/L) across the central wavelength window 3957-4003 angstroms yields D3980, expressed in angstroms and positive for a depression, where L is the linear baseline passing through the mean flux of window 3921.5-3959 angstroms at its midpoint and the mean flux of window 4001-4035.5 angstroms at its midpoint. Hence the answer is 6.8 angstroms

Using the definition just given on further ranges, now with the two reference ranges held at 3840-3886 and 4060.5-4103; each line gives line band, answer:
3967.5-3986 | 4.3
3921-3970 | 4.8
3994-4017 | -2.6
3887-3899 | 2.9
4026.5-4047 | -0.9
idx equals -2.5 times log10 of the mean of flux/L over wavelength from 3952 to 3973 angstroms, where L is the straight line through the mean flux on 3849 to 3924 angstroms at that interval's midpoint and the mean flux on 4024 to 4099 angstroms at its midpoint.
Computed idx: 0.25 mag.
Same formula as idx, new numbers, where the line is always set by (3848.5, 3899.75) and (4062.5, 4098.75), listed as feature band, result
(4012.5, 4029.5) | -0.13 mag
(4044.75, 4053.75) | -0.10 mag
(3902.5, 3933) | -0.02 mag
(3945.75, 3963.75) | 0.02 mag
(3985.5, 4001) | -0.08 mag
